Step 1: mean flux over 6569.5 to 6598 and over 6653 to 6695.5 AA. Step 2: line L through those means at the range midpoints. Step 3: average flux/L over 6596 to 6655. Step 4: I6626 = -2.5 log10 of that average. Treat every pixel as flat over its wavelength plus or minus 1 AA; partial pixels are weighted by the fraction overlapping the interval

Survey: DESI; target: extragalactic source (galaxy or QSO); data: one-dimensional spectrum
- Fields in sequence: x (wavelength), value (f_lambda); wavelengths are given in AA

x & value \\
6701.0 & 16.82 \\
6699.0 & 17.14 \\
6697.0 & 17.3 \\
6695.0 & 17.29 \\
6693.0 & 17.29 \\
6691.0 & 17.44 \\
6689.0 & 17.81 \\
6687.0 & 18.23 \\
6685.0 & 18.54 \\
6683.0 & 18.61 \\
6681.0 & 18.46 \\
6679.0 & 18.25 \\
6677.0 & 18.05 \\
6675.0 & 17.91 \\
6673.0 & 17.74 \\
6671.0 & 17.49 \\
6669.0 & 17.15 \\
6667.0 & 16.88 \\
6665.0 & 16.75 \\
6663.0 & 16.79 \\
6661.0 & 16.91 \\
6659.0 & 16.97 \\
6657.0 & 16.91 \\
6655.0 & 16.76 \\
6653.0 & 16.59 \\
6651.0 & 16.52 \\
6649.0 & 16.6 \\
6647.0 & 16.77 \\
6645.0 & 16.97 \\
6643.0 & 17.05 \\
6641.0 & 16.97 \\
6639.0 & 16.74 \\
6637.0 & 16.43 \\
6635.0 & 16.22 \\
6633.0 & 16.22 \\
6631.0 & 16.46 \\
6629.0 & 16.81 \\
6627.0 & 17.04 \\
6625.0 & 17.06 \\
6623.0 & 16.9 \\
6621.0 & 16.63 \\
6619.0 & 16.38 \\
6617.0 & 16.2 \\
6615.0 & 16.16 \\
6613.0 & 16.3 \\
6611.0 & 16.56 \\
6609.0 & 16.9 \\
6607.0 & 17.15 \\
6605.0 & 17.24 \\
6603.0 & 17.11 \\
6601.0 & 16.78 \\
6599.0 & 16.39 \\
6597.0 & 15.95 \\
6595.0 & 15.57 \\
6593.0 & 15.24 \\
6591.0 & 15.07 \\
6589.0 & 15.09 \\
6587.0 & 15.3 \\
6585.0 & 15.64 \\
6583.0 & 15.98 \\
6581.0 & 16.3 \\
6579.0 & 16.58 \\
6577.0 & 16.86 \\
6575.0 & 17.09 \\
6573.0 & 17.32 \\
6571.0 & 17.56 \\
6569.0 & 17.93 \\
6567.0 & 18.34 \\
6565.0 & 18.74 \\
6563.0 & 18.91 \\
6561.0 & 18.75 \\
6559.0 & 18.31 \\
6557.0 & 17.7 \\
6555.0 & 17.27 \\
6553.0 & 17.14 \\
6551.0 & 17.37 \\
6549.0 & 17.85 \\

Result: 0.01 mag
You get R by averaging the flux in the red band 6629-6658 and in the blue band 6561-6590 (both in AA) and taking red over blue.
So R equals 1.0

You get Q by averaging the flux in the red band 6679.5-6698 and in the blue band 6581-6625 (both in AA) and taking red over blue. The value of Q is 1.10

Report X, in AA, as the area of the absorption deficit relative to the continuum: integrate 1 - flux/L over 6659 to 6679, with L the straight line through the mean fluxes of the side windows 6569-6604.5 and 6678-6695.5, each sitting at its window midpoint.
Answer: 0.4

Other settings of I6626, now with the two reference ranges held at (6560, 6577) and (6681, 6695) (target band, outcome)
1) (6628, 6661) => 0.08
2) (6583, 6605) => 0.14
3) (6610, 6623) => 0.10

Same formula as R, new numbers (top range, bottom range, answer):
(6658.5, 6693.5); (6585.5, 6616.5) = 1.09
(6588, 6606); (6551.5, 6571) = 0.89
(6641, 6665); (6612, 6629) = 1.01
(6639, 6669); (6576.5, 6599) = 1.07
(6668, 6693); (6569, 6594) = 1.11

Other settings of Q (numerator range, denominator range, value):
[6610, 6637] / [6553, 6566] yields 0.91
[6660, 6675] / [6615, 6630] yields 1.03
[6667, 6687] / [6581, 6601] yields 1.15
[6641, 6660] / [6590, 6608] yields 1.03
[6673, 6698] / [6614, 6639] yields 1.08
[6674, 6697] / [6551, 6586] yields 1.03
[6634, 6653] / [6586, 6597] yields 1.09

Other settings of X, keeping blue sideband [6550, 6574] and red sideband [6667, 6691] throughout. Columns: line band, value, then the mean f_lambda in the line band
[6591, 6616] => 2.2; 16.4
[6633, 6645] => 0.9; 16.7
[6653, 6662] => 0.5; 16.9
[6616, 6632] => 1.1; 16.7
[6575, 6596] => 2.5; 15.8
